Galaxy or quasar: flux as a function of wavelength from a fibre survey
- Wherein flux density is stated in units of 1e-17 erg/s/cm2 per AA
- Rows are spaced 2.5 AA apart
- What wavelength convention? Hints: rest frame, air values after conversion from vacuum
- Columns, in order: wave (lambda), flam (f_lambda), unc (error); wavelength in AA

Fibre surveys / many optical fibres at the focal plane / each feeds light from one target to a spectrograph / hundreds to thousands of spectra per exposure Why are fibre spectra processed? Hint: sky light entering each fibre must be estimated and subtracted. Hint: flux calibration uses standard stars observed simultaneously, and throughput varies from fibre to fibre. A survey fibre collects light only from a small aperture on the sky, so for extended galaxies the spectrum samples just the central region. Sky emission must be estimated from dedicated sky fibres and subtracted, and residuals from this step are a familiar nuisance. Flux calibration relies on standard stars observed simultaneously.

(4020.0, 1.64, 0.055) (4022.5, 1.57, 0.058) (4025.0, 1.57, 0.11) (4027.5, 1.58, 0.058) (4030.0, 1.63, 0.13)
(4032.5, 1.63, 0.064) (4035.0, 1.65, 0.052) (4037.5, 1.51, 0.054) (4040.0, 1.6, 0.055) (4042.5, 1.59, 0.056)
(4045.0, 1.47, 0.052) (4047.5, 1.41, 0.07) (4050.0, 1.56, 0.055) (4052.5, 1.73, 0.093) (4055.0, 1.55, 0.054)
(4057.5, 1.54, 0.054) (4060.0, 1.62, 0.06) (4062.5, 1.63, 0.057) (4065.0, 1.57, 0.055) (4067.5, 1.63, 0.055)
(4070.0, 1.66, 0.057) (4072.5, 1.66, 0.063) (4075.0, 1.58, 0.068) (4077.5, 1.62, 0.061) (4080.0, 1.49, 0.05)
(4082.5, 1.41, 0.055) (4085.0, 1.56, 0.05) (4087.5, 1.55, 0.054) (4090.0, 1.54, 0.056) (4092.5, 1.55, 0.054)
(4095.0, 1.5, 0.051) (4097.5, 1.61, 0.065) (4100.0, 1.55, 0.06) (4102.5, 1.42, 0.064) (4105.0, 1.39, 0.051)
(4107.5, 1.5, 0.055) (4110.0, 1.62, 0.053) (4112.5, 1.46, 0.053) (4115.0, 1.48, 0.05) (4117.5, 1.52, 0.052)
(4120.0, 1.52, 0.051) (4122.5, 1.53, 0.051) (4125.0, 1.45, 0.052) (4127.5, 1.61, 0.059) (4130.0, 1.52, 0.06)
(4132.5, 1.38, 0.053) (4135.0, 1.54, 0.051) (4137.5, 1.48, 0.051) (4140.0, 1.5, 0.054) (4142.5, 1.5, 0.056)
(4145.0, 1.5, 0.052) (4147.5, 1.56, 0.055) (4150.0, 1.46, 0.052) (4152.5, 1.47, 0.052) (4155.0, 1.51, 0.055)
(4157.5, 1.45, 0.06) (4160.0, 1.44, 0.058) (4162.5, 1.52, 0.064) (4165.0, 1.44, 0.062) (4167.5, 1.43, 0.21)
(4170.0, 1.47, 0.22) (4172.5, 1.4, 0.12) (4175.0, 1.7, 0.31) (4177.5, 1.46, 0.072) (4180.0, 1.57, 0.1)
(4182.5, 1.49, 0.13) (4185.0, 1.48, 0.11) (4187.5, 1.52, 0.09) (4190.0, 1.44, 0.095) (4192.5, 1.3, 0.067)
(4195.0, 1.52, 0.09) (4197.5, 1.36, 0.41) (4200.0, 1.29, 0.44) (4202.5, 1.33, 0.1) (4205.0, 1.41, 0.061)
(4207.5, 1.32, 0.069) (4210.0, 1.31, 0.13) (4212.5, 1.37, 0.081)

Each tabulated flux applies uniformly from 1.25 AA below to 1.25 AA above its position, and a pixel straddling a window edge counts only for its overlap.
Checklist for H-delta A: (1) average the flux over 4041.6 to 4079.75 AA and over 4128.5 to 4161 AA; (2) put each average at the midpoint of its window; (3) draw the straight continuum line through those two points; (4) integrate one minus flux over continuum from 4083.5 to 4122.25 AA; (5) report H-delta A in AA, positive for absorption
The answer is 0.46 AA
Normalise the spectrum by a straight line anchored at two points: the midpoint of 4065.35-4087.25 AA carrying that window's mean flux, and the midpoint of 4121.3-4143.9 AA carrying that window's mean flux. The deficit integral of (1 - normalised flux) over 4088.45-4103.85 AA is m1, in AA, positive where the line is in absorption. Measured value 0.2 AA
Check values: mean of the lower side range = 1.57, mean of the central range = 1.53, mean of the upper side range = 1.5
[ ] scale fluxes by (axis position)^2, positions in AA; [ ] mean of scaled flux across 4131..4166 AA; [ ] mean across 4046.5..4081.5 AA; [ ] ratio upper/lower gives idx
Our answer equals 1.0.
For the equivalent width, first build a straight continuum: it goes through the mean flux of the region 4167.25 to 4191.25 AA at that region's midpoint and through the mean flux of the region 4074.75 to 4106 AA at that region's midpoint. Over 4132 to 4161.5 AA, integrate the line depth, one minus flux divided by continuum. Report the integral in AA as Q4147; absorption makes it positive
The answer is 0.4 AA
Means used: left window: 1.52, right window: 1.5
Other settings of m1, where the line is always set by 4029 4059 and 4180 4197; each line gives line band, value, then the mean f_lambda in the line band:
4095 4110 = 0.2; 1.5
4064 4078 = -0.6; 1.62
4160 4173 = 0.2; 1.45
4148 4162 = 0.1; 1.47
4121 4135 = 0.1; 1.5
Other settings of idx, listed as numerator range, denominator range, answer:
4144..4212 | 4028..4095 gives 0.97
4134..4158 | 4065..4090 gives 0.99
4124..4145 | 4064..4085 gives 0.98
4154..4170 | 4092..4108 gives 1.01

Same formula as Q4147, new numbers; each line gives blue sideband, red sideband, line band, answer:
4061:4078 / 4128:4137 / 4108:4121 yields 0.1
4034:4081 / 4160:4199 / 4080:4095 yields 0.4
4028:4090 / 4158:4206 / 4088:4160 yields 0.3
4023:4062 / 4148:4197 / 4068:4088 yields -0.3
